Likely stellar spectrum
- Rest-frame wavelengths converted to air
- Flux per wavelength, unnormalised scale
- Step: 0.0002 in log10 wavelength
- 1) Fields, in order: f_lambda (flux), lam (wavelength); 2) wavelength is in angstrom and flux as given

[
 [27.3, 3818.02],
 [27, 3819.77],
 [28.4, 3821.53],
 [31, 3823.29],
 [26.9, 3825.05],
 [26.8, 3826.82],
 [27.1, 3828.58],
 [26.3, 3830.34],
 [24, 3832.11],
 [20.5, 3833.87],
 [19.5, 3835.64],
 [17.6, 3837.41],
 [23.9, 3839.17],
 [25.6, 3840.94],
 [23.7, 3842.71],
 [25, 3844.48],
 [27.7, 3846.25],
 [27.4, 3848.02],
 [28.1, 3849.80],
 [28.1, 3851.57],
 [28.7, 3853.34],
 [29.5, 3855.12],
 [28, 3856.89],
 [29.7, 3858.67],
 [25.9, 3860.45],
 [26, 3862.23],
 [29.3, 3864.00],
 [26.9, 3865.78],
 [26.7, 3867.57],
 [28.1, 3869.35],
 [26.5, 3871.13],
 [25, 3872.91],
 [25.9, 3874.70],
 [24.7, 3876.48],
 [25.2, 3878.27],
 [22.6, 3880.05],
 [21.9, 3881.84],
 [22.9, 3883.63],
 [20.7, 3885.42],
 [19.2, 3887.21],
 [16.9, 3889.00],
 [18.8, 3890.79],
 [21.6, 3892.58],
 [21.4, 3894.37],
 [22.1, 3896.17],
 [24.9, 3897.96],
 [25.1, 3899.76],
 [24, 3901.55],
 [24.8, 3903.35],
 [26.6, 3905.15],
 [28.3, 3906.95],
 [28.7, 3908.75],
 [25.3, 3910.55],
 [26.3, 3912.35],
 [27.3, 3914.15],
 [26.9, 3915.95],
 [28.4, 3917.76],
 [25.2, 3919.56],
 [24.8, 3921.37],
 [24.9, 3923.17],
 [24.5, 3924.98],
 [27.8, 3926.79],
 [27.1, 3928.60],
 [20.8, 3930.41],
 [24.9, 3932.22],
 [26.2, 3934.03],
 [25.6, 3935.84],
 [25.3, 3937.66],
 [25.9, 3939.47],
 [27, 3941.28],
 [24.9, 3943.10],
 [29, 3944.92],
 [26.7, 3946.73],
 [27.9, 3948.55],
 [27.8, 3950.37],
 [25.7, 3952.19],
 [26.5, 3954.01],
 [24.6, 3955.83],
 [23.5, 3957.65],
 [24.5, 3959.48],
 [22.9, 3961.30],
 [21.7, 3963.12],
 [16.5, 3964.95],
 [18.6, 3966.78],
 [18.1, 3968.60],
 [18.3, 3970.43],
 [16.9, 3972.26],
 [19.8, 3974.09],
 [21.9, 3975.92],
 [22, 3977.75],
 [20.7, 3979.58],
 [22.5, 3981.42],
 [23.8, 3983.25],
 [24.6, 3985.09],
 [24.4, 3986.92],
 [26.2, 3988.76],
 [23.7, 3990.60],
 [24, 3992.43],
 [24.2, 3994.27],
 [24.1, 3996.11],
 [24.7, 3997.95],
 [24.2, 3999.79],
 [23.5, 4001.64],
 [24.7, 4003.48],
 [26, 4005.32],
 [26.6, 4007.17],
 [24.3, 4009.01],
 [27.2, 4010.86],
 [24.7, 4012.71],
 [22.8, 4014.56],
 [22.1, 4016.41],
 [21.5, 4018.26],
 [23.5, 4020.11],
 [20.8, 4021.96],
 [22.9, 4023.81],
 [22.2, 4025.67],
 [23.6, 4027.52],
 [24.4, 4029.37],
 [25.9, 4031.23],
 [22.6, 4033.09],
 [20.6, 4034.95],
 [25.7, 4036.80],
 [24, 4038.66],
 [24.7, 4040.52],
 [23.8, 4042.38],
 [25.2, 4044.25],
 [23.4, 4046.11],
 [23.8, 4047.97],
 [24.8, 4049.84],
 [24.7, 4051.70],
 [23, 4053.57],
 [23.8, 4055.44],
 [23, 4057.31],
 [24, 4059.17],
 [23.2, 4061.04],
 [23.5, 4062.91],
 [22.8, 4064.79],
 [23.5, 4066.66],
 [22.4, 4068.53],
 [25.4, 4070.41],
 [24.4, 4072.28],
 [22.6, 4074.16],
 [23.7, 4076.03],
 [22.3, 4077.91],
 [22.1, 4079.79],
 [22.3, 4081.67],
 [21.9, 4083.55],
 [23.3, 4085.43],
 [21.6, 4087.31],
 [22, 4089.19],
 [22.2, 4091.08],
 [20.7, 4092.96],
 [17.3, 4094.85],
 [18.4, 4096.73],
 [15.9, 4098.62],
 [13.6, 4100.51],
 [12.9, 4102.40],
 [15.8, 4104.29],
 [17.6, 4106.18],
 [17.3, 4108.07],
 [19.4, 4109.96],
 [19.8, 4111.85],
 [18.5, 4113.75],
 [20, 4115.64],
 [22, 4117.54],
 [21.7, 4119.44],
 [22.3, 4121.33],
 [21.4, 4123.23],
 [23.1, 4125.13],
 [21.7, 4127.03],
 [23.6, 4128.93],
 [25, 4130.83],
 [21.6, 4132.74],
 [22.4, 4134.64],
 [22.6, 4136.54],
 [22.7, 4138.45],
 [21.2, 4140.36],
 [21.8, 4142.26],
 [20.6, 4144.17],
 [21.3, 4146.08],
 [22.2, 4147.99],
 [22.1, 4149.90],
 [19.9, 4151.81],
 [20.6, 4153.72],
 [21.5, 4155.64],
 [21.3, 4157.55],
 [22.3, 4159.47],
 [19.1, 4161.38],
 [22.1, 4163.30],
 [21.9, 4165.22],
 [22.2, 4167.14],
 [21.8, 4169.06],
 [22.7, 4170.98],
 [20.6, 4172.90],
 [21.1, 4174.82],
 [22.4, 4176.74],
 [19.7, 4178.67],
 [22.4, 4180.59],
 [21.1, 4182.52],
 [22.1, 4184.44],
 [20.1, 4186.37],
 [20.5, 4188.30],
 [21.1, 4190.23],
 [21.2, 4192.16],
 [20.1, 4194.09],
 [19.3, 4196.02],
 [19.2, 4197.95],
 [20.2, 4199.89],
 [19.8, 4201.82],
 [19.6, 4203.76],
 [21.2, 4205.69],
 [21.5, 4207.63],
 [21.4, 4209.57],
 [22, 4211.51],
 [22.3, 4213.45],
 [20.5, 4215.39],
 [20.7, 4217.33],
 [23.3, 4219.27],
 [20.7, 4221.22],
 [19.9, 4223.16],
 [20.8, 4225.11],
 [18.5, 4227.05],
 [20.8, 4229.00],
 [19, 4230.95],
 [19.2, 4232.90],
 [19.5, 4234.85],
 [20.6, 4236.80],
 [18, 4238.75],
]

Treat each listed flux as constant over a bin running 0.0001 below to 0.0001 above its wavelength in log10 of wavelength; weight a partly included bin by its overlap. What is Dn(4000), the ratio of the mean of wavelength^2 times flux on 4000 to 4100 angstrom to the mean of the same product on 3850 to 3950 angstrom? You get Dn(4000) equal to 0.98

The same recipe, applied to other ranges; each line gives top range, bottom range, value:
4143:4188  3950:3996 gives 1.04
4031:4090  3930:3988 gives 1.05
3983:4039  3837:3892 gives 1.03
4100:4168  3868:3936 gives 0.95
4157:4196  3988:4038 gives 0.96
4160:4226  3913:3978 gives 0.98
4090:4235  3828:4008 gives 0.95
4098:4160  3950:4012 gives 0.95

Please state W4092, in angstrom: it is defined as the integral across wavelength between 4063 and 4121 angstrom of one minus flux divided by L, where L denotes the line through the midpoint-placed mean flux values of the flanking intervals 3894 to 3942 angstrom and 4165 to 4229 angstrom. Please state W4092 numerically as 5.7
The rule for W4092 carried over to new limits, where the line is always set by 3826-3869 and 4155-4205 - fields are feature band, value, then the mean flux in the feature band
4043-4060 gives -0.79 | 24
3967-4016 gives 1.27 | 23.2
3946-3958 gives -0.90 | 26.2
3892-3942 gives -1.08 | 25.4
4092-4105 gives 3.40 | 16.4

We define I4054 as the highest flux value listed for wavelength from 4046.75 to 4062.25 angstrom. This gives 24.8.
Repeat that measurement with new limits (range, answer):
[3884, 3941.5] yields 28.7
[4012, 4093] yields 25.9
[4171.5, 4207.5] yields 22.4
